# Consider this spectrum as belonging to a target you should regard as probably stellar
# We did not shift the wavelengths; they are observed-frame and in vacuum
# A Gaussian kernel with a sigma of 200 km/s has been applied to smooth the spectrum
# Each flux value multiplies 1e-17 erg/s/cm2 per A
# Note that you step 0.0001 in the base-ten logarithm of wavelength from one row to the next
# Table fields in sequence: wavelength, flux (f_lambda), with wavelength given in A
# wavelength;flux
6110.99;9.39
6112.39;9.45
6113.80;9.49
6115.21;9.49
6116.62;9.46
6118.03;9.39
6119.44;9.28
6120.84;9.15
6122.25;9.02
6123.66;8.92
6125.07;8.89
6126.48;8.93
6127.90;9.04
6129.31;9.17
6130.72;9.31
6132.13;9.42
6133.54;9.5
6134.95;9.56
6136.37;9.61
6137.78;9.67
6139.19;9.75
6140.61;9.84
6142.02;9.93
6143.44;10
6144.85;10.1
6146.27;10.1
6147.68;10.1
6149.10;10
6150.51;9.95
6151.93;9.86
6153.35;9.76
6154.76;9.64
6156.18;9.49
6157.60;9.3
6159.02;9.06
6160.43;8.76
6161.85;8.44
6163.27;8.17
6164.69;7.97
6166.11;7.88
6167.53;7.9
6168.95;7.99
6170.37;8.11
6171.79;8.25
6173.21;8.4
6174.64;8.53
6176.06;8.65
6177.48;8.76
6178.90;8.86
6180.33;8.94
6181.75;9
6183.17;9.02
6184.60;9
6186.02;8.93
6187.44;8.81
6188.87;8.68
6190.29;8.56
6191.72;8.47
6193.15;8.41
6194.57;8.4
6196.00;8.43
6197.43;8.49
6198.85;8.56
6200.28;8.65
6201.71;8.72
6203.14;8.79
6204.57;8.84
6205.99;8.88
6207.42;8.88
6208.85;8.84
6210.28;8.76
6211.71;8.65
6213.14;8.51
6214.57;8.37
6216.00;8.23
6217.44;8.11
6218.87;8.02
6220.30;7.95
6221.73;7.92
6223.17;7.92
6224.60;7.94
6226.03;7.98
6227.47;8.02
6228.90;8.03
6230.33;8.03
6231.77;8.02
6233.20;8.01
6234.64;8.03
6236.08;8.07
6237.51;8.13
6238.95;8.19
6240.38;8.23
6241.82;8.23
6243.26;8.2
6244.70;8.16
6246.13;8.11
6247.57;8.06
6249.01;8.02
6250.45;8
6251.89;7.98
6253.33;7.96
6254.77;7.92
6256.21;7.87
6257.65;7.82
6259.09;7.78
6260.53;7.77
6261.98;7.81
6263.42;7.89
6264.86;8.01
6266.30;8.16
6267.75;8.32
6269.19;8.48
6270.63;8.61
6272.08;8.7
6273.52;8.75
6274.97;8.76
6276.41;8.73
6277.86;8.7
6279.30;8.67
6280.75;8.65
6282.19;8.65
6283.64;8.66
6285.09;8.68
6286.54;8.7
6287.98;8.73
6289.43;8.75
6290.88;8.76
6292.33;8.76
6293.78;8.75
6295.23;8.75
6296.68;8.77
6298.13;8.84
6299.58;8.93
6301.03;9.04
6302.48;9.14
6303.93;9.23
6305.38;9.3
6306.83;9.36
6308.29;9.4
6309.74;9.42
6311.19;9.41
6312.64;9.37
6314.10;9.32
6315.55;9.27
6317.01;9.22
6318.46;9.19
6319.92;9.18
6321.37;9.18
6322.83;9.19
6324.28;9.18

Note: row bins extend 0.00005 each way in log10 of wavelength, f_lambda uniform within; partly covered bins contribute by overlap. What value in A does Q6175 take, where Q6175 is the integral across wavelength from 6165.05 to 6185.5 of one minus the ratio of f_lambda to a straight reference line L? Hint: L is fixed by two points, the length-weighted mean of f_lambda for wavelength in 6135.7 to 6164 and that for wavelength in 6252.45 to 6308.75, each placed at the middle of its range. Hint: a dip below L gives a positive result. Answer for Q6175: 1.88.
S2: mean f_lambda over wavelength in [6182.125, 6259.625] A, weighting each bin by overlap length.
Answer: 8.31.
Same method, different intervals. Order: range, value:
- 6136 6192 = 9.06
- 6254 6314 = 8.66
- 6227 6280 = 8.17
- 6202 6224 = 8.45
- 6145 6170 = 9.09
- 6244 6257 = 8.01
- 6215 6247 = 8.07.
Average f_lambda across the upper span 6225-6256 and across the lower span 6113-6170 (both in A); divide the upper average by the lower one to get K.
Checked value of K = 0.87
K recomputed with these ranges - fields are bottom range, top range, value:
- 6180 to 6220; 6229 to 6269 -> 0.93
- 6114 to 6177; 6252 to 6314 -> 0.94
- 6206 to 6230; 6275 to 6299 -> 1.05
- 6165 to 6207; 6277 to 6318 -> 1.05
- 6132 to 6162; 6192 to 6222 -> 0.88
